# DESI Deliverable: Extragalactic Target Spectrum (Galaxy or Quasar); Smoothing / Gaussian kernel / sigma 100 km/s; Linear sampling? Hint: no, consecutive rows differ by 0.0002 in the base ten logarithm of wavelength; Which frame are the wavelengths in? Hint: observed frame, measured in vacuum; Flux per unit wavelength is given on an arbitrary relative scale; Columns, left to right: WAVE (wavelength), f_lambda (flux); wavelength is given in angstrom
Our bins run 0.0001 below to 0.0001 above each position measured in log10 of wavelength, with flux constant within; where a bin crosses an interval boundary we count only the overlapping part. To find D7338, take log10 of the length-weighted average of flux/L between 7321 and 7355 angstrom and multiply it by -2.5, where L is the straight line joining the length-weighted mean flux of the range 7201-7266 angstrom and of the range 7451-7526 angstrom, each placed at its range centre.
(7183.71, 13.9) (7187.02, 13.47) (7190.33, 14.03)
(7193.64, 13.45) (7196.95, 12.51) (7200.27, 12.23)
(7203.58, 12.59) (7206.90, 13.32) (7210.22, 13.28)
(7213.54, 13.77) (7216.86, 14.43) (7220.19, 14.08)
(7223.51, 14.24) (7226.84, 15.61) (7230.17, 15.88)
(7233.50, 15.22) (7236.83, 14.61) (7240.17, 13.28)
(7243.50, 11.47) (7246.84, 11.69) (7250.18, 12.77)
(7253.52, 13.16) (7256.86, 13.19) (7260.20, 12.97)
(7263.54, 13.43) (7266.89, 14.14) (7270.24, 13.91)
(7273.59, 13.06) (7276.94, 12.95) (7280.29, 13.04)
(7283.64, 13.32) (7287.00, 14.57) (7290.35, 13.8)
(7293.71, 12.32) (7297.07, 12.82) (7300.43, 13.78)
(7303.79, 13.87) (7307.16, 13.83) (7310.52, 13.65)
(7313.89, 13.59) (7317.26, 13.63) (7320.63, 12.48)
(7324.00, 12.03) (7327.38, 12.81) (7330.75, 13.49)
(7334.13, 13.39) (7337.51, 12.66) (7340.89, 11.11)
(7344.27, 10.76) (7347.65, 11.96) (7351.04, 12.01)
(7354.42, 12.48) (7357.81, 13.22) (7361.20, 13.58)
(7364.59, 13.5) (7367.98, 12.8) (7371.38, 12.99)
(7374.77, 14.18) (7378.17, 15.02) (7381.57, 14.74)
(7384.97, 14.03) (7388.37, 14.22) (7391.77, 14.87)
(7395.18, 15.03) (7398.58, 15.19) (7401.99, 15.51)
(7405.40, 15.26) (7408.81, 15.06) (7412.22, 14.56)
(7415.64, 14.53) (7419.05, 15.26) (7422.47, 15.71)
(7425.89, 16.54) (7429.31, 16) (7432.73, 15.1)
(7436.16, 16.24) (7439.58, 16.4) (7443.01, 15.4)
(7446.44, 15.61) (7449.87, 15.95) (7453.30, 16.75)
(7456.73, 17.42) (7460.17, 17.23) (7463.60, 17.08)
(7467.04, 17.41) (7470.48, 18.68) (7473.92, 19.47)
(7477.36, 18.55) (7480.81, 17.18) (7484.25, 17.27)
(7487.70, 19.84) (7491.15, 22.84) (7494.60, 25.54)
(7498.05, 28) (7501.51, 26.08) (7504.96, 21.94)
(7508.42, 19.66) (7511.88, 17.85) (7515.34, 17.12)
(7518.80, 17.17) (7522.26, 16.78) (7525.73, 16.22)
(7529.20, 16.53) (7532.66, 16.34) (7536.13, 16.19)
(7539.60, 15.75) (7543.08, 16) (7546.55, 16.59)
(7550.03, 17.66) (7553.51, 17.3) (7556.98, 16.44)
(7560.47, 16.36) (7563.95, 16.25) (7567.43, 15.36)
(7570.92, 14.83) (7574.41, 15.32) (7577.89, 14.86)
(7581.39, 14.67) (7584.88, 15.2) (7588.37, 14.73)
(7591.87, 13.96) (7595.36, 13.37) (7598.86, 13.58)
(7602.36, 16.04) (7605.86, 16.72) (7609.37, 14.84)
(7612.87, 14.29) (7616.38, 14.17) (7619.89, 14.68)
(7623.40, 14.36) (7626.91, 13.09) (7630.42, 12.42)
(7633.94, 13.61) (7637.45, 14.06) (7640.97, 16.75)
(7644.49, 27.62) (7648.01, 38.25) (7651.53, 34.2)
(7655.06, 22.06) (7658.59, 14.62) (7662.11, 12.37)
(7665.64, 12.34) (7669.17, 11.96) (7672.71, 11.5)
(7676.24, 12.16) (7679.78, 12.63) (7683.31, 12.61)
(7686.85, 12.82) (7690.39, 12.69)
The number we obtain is 0.29 mag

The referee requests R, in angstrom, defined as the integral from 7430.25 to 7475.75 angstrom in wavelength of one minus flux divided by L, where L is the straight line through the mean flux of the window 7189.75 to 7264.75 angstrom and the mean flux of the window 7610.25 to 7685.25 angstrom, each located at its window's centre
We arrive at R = -4.86 angstrom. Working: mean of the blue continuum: 13.5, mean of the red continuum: 16.6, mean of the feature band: 16.8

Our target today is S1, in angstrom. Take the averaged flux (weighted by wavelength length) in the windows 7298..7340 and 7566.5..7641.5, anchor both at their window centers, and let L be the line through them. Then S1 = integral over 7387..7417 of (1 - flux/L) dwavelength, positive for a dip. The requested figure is -2.9 angstrom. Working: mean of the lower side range 13.2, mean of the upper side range 14.5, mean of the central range 14.9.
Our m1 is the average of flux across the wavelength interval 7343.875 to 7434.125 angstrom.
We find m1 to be 14.3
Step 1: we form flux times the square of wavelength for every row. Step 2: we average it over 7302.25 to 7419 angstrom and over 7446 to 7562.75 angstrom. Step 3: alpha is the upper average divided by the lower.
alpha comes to 1.40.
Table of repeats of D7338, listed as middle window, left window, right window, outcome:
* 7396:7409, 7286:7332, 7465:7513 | 0.128 mag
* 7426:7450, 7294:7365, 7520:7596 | -0.115 mag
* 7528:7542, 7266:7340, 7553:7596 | -0.084 mag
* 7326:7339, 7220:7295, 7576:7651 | 0.089 mag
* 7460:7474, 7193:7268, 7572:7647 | -0.214 mag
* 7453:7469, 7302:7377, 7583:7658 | -0.159 mag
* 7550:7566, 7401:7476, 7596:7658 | 0.048 mag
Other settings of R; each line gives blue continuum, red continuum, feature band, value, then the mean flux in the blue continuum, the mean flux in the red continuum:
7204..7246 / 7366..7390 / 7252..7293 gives 1.65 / 14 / 14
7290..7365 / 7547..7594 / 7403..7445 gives -4.63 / 12.9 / 15.6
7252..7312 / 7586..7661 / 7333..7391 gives 5.09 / 13.4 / 17.4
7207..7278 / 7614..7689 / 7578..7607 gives 2.48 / 13.7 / 16.5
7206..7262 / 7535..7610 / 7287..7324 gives 1.91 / 13.7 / 15.5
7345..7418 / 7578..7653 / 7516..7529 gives -0.72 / 14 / 17.1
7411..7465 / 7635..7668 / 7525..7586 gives 8.94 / 16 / 21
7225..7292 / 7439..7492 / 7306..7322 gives 1.35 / 13.6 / 17.6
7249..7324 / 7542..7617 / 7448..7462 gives -2.21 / 13.4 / 15.4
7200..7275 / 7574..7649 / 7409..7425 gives -0.37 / 13.6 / 16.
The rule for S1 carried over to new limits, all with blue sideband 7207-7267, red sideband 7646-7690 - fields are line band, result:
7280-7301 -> 1.13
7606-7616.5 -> 1.20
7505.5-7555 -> -3.01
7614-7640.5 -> 4.62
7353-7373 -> 2.21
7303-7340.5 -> 3.29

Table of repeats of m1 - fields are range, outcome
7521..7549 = 16.3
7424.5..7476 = 16.8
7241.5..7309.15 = 13.2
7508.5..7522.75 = 17.6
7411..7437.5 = 15.5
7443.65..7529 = 19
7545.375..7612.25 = 15.4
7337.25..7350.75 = 11.6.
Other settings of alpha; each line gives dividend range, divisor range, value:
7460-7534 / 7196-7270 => 1.53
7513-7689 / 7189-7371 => 1.32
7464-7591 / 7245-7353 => 1.46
